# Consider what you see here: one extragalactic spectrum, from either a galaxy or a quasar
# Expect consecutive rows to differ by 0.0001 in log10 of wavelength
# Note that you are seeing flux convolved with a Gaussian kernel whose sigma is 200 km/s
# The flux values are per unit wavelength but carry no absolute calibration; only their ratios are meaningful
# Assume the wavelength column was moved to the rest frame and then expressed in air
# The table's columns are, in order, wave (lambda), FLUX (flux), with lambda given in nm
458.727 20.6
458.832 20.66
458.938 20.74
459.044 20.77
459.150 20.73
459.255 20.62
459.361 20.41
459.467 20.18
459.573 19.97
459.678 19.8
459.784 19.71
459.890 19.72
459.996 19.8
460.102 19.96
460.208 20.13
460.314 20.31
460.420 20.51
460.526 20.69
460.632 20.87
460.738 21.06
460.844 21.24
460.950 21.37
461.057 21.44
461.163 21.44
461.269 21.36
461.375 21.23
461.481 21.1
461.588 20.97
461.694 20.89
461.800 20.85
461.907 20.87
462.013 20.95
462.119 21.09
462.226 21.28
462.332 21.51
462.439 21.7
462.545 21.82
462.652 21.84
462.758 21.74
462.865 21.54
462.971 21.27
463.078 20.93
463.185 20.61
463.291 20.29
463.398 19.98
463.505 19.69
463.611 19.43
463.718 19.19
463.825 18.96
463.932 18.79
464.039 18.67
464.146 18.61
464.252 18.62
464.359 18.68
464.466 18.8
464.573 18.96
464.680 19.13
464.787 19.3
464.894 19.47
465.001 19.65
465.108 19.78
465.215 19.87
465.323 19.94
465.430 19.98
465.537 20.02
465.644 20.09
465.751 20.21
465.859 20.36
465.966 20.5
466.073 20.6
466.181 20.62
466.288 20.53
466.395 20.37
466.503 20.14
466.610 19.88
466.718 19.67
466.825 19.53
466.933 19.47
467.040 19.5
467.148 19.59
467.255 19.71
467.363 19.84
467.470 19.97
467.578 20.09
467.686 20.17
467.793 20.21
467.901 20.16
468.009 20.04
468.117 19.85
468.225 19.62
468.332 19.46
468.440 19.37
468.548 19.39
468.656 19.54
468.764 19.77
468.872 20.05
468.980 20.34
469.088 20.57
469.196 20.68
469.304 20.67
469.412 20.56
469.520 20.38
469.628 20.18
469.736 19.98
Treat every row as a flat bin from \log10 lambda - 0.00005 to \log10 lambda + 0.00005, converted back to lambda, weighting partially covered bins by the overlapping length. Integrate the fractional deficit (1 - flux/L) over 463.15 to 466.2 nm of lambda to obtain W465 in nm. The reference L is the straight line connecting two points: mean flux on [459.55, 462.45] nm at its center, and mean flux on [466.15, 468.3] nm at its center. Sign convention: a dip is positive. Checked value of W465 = 0.103 nm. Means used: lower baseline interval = 20.8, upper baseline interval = 19.9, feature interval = 19.6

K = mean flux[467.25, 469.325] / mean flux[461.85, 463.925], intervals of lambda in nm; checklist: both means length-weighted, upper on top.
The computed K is 0.96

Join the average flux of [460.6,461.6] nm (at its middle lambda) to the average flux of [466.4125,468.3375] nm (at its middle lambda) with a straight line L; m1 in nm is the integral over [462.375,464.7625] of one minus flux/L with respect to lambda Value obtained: 0.083 nm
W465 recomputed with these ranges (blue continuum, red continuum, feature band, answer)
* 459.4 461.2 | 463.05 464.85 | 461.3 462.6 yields -0.081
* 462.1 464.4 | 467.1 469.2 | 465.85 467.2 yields -0.001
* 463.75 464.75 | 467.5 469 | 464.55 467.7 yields -0.099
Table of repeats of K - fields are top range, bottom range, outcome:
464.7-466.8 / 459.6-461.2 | 0.98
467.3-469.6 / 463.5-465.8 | 1.04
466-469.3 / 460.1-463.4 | 0.95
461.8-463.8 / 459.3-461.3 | 1.02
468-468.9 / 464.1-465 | 1.03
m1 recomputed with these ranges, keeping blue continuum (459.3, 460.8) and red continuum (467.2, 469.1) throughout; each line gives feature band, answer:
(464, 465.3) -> 0.057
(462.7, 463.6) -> -0.027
